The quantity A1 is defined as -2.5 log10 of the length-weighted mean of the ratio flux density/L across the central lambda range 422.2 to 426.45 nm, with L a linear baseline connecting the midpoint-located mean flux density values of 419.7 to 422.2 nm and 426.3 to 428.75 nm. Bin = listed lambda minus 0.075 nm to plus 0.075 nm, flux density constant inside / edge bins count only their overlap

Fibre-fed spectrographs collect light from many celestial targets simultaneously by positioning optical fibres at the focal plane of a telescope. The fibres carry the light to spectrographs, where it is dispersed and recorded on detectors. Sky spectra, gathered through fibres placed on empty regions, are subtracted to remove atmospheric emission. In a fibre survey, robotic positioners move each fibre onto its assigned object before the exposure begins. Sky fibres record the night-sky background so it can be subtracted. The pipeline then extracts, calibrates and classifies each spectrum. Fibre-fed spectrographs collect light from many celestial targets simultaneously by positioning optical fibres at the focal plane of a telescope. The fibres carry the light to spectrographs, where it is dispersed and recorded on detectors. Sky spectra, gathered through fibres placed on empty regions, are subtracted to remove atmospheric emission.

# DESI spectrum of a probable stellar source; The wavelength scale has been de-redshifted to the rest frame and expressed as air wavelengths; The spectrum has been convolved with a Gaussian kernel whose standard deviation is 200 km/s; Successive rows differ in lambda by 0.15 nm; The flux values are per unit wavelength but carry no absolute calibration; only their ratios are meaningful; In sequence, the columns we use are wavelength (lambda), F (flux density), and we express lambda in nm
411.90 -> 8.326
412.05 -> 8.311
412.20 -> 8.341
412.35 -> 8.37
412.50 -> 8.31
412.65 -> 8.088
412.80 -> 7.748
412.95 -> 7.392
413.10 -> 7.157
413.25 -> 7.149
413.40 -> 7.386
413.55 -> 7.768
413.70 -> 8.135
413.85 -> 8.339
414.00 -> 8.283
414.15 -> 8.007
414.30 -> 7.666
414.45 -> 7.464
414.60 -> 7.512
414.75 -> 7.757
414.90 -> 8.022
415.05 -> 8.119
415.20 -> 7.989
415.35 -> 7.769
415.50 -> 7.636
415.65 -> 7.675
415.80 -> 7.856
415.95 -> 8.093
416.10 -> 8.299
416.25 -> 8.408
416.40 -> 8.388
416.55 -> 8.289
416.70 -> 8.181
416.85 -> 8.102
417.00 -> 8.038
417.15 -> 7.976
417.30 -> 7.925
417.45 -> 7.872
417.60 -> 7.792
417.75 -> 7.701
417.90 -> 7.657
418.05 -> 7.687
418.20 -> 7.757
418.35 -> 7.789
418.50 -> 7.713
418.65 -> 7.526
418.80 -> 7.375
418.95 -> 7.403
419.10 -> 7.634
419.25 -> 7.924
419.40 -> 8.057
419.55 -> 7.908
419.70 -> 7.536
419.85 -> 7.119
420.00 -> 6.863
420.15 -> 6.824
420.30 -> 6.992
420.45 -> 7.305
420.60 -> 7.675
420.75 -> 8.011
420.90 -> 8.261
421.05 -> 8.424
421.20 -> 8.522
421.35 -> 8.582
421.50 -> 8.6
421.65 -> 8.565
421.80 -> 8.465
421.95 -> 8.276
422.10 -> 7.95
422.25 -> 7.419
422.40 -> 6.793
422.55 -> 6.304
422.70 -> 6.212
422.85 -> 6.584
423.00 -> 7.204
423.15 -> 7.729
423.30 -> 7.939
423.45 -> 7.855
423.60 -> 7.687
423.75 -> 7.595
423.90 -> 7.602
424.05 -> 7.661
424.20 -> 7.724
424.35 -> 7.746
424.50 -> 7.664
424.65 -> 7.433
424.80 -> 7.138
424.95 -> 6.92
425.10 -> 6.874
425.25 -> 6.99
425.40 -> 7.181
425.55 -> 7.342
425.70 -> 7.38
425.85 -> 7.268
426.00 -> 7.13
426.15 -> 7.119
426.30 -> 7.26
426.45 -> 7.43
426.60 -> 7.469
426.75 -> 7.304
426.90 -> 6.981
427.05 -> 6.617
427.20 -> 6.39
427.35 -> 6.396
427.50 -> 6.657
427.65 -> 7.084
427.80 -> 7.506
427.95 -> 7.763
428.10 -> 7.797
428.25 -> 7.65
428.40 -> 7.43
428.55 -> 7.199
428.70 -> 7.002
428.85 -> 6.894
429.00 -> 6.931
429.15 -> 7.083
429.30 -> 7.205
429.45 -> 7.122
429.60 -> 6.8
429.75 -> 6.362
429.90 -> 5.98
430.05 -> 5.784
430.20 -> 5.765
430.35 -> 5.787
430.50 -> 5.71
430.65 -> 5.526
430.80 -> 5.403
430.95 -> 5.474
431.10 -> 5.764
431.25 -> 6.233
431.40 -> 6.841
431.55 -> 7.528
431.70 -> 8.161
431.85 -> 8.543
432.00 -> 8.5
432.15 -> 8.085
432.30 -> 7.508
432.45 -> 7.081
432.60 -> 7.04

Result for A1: 0.03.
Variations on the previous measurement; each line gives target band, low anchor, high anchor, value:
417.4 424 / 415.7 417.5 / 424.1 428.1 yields 0.01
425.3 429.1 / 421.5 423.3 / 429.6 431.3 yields -0.11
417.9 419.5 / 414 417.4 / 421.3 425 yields 0.02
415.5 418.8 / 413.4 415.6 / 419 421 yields -0.03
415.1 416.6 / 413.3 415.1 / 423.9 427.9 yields -0.04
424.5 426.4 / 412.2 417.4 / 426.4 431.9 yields -0.02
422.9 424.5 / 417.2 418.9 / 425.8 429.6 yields -0.04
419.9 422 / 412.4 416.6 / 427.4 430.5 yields -0.07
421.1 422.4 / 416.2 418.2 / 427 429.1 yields -0.08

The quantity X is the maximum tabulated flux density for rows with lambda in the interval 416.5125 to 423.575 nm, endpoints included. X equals 8.6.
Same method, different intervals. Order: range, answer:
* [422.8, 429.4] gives 7.939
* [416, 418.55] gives 8.408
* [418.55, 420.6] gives 8.057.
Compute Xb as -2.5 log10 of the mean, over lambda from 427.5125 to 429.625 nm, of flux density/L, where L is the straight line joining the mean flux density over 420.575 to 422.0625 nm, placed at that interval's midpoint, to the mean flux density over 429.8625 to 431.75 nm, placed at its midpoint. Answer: -0.09 mag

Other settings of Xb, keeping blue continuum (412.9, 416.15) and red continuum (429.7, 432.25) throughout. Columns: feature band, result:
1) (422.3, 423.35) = 0.03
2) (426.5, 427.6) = 0.00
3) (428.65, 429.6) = -0.05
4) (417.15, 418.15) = -0.03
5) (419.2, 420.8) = -0.01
